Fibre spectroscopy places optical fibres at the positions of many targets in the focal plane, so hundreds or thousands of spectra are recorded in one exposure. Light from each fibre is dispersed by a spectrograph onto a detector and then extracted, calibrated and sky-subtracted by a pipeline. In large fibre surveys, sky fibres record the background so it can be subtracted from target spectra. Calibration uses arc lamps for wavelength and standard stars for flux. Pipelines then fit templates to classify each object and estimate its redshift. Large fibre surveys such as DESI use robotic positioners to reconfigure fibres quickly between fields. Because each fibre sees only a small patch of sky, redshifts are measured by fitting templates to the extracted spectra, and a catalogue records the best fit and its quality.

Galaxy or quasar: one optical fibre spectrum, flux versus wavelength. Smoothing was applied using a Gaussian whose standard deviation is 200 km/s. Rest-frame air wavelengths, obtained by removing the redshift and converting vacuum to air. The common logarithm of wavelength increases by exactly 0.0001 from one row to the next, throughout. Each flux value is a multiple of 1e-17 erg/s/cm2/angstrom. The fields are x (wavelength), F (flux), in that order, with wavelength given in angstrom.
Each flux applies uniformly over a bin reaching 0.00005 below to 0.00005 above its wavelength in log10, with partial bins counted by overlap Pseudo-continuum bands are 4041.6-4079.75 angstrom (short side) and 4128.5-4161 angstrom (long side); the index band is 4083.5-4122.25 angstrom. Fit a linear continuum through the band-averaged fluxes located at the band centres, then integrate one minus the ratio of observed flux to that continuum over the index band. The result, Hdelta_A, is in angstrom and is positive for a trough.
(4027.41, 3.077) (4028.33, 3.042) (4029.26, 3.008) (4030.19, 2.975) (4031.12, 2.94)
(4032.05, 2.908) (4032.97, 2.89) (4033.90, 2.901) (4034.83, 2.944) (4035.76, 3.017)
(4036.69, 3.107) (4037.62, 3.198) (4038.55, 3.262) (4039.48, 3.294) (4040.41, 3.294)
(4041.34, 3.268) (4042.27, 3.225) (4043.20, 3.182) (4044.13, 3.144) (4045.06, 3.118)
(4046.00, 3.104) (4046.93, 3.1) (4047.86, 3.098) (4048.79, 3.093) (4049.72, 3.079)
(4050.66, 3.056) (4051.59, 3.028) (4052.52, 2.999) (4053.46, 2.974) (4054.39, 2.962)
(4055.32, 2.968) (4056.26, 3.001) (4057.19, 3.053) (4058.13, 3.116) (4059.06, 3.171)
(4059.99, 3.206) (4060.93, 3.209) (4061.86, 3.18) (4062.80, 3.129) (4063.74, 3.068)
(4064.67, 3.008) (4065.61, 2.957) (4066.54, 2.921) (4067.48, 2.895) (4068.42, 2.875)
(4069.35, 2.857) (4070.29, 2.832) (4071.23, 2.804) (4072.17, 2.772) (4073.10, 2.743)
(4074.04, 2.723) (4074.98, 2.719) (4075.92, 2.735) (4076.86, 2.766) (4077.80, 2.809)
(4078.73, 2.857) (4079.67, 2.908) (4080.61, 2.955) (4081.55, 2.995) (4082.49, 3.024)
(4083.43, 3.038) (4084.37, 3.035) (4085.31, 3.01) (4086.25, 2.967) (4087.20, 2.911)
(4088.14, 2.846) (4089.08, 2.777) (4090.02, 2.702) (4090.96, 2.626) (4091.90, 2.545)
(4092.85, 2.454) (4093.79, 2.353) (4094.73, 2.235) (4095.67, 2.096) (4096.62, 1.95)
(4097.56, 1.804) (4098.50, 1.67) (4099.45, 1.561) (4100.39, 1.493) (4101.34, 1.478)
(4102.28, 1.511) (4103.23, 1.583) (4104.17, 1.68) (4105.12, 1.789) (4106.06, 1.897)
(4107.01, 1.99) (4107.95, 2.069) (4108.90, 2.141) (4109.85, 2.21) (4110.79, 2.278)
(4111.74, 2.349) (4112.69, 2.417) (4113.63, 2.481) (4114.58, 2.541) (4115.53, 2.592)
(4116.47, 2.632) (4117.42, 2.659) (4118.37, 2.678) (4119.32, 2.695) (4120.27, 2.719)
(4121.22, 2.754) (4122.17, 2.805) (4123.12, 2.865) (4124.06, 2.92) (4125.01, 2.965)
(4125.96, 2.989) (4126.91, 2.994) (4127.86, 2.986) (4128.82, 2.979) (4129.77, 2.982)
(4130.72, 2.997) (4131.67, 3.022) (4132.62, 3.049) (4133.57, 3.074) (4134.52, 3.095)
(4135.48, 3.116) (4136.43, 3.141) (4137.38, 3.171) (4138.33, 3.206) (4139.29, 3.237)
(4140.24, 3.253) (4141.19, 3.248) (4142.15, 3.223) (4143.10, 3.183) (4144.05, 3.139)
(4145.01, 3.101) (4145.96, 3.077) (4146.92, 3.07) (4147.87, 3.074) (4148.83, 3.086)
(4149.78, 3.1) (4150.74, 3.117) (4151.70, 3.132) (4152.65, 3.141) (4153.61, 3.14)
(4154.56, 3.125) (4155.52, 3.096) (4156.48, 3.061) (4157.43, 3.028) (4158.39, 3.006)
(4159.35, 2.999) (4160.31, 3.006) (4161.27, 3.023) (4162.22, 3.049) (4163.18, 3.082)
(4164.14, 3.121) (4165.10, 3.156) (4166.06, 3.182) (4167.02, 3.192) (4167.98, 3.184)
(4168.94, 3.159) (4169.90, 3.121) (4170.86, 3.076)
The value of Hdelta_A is 9.2 angstrom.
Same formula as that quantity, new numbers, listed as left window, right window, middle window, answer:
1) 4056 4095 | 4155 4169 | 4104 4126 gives 3.8 angstrom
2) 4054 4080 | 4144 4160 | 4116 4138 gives 0.8 angstrom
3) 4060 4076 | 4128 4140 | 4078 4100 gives 2.9 angstrom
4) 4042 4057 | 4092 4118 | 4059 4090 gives -3.6 angstrom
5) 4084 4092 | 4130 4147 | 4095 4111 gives 6.0 angstrom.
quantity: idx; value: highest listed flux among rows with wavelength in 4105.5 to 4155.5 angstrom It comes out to 3.253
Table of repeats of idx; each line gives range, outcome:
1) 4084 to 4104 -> 3.035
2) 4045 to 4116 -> 3.209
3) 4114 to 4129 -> 2.994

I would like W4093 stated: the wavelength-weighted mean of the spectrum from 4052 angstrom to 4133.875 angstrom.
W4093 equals 2.65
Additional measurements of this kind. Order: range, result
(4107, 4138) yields 2.75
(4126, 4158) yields 3.1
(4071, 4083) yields 2.83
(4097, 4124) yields 2.2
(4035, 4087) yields 3.01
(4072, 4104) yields 2.48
